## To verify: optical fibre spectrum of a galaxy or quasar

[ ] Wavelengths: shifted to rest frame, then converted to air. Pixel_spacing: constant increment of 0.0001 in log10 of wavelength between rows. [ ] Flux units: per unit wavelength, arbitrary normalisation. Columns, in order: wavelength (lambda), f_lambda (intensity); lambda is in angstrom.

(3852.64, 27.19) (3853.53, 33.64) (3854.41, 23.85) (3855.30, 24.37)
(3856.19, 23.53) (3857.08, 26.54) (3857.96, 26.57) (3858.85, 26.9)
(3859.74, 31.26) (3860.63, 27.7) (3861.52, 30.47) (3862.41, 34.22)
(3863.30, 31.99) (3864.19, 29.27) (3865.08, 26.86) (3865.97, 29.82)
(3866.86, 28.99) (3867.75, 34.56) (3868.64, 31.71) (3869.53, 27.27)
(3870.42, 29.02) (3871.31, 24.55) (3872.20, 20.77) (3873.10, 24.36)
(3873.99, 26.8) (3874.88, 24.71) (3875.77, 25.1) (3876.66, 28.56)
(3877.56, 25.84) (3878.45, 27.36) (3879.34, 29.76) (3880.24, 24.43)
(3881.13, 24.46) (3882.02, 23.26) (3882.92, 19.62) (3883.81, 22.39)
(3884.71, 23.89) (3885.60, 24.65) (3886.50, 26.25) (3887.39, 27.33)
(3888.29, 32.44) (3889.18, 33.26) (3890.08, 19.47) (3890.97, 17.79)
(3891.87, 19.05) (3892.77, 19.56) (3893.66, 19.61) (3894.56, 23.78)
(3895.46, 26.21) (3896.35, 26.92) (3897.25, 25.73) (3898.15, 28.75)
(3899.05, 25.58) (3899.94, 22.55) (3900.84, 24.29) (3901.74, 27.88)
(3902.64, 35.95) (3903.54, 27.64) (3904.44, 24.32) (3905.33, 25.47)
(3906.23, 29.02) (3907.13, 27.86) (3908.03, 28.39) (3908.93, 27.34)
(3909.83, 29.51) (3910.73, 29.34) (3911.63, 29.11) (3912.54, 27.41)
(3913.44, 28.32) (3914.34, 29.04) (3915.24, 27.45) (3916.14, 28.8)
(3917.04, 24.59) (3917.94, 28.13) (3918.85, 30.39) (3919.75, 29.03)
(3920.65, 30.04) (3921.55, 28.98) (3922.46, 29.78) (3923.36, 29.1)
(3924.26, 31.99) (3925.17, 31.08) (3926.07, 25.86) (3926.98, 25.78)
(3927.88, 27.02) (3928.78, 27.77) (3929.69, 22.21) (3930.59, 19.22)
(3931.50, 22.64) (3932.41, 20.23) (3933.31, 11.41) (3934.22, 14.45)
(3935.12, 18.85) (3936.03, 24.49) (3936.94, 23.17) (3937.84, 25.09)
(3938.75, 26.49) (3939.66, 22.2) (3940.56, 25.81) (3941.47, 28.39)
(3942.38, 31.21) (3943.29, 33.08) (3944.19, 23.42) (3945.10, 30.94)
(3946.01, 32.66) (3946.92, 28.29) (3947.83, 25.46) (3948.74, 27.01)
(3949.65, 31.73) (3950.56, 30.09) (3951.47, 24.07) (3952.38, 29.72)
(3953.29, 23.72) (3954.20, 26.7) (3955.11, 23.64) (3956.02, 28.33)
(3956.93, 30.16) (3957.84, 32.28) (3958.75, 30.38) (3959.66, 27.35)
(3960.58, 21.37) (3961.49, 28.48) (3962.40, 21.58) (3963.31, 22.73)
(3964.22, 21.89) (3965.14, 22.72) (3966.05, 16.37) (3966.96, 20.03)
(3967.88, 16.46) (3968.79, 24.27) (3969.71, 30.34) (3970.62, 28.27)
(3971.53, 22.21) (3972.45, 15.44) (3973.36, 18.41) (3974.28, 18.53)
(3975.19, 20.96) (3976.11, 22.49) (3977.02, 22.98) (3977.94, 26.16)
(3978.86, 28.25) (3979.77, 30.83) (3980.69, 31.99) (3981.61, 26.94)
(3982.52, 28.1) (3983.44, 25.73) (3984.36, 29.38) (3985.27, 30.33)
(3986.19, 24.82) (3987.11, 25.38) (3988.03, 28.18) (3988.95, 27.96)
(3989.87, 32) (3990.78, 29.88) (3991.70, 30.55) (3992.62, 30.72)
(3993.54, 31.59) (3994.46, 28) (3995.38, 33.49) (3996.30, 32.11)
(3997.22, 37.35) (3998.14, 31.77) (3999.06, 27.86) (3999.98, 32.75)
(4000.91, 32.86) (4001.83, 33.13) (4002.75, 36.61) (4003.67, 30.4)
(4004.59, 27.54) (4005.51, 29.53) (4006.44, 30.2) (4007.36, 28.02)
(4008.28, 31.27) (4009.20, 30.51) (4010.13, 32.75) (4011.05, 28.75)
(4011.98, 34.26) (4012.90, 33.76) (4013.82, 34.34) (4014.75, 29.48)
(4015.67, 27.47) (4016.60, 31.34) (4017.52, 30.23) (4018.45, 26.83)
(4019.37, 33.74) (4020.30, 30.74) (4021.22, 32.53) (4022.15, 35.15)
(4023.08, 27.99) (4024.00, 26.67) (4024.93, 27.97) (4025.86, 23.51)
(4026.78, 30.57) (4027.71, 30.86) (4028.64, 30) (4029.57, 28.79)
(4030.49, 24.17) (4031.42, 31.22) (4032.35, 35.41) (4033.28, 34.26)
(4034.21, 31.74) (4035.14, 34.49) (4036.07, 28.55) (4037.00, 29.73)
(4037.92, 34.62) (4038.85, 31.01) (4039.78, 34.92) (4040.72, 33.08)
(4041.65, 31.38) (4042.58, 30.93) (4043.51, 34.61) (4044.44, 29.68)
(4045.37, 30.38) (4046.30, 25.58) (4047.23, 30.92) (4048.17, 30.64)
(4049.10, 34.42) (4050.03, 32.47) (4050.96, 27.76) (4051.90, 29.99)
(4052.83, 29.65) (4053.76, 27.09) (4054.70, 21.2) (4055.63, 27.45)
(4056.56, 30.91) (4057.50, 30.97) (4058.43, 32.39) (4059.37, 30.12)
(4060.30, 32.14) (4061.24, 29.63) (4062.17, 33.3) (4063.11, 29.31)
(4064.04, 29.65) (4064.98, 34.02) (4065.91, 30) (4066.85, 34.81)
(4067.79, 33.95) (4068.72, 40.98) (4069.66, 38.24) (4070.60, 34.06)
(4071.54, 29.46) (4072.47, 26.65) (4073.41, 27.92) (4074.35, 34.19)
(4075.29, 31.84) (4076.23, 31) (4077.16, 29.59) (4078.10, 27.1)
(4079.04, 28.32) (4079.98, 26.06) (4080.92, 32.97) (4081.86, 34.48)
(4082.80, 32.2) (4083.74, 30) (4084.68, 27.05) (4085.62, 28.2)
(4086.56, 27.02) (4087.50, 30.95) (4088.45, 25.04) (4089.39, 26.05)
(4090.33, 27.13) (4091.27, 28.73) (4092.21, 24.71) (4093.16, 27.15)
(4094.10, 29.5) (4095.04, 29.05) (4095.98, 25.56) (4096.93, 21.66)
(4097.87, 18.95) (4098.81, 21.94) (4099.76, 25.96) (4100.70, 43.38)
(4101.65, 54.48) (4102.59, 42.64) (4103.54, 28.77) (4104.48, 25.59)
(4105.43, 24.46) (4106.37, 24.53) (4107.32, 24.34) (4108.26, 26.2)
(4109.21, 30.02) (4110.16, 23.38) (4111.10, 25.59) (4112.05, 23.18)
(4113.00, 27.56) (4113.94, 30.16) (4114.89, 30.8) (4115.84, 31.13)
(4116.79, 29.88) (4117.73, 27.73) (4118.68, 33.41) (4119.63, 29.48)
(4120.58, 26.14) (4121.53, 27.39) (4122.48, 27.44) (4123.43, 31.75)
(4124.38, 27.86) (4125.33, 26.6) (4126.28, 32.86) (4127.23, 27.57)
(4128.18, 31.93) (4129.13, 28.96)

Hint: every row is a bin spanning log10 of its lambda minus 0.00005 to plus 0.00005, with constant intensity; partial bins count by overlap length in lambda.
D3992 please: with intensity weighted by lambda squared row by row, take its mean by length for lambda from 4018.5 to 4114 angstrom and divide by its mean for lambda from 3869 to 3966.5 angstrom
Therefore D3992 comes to 1.2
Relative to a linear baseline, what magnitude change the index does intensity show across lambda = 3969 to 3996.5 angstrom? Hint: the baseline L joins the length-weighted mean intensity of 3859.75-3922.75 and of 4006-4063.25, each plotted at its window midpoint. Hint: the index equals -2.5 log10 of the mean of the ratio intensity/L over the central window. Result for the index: 0.09 mag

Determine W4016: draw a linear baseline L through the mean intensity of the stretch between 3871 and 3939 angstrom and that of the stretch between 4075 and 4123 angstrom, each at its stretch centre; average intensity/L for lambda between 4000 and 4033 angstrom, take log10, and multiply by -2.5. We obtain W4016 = -0.12 mag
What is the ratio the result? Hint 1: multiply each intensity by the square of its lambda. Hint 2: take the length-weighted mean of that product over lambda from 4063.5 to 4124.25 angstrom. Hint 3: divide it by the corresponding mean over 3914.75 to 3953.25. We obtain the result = 1.2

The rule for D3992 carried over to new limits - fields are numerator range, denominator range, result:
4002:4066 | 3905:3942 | 1.24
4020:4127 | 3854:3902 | 1.26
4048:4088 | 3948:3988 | 1.27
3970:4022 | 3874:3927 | 1.15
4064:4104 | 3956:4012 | 1.16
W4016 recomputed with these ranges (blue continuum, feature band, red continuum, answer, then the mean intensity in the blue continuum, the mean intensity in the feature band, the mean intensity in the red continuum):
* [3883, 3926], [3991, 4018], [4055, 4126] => -0.11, 26.9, 31.3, 29.6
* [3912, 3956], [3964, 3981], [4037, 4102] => 0.19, 26.4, 23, 30.3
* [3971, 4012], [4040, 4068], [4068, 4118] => -0.06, 28.6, 30.6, 29.3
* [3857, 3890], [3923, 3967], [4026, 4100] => 0.11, 27.3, 25.5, 30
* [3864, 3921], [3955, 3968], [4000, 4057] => 0.17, 26.6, 24.5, 30.6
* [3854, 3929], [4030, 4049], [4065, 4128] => -0.10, 27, 31.4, 29.5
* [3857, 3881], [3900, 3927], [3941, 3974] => -0.06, 28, 28.3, 25.8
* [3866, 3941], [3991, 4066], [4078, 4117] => -0.12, 25.9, 30.8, 28.6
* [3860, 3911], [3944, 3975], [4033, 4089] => 0.13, 26.6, 25.1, 30.8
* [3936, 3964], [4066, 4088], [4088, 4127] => -0.11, 27.1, 31.1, 28.5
